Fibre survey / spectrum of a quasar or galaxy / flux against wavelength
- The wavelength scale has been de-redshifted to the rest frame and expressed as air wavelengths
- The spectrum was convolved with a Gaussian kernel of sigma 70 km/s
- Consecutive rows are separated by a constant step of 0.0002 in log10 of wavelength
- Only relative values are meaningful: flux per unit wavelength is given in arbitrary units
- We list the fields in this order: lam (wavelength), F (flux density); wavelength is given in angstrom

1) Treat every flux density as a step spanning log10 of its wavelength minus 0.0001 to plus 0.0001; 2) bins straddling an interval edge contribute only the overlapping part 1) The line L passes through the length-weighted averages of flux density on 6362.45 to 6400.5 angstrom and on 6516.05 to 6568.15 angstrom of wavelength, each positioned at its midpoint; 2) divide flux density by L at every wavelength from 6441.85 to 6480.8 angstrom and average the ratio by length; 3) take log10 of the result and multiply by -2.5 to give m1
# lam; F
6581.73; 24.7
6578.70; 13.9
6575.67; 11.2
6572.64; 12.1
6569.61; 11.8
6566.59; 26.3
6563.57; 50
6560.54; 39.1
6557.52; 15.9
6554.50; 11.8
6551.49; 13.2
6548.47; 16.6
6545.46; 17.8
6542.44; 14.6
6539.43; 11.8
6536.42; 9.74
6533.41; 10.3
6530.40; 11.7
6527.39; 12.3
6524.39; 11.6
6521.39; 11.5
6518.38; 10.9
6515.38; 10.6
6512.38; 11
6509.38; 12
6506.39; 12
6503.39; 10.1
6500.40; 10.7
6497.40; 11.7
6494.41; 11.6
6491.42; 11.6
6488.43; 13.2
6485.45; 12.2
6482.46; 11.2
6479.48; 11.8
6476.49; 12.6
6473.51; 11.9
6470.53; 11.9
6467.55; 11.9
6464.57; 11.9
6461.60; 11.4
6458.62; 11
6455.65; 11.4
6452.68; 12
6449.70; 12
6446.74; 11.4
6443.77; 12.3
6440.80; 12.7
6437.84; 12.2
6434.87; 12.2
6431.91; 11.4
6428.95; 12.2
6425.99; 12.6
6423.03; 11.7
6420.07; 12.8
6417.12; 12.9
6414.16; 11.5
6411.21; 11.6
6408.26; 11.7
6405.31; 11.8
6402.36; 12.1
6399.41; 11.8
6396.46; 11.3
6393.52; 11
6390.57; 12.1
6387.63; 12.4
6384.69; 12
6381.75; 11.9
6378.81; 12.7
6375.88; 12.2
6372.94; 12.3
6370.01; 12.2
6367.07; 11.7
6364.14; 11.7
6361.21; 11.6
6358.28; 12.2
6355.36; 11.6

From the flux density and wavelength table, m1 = 0.228 mag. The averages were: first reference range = 11.9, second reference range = 17.3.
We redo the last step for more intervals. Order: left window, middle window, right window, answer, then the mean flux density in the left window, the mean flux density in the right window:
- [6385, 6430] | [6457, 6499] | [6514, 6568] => 0.23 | 12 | 17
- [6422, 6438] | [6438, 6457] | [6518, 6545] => 0.00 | 12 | 11.9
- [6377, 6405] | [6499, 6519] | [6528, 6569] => 0.47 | 11.9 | 18.8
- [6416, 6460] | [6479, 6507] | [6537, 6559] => 0.14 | 12.1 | 14.3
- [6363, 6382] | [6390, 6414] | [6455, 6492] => 0.04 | 12.1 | 11.9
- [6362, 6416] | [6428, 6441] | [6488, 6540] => -0.04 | 11.9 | 11.3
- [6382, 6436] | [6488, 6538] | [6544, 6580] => 0.47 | 11.9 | 20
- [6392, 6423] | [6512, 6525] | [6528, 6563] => 0.37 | 11.8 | 16.5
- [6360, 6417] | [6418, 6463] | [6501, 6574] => 0.10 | 11.9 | 15.6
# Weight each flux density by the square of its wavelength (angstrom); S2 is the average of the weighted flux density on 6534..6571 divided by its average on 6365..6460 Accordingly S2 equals 1.72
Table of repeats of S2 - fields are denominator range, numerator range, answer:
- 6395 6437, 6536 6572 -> 1.75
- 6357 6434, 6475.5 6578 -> 1.26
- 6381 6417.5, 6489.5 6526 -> 0.99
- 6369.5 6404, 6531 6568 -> 1.72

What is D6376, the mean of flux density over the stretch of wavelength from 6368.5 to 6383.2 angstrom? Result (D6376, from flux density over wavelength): 12.3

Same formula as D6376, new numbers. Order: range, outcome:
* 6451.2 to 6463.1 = 11.5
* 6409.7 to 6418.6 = 12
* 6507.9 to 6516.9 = 11.2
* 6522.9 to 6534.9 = 11.5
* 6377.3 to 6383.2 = 12.3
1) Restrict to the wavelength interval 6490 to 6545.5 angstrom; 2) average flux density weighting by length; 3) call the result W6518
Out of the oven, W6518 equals 11.6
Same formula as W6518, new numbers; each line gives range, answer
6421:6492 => 12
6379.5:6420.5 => 11.9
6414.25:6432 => 12.3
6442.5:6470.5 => 11.7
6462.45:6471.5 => 11.9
